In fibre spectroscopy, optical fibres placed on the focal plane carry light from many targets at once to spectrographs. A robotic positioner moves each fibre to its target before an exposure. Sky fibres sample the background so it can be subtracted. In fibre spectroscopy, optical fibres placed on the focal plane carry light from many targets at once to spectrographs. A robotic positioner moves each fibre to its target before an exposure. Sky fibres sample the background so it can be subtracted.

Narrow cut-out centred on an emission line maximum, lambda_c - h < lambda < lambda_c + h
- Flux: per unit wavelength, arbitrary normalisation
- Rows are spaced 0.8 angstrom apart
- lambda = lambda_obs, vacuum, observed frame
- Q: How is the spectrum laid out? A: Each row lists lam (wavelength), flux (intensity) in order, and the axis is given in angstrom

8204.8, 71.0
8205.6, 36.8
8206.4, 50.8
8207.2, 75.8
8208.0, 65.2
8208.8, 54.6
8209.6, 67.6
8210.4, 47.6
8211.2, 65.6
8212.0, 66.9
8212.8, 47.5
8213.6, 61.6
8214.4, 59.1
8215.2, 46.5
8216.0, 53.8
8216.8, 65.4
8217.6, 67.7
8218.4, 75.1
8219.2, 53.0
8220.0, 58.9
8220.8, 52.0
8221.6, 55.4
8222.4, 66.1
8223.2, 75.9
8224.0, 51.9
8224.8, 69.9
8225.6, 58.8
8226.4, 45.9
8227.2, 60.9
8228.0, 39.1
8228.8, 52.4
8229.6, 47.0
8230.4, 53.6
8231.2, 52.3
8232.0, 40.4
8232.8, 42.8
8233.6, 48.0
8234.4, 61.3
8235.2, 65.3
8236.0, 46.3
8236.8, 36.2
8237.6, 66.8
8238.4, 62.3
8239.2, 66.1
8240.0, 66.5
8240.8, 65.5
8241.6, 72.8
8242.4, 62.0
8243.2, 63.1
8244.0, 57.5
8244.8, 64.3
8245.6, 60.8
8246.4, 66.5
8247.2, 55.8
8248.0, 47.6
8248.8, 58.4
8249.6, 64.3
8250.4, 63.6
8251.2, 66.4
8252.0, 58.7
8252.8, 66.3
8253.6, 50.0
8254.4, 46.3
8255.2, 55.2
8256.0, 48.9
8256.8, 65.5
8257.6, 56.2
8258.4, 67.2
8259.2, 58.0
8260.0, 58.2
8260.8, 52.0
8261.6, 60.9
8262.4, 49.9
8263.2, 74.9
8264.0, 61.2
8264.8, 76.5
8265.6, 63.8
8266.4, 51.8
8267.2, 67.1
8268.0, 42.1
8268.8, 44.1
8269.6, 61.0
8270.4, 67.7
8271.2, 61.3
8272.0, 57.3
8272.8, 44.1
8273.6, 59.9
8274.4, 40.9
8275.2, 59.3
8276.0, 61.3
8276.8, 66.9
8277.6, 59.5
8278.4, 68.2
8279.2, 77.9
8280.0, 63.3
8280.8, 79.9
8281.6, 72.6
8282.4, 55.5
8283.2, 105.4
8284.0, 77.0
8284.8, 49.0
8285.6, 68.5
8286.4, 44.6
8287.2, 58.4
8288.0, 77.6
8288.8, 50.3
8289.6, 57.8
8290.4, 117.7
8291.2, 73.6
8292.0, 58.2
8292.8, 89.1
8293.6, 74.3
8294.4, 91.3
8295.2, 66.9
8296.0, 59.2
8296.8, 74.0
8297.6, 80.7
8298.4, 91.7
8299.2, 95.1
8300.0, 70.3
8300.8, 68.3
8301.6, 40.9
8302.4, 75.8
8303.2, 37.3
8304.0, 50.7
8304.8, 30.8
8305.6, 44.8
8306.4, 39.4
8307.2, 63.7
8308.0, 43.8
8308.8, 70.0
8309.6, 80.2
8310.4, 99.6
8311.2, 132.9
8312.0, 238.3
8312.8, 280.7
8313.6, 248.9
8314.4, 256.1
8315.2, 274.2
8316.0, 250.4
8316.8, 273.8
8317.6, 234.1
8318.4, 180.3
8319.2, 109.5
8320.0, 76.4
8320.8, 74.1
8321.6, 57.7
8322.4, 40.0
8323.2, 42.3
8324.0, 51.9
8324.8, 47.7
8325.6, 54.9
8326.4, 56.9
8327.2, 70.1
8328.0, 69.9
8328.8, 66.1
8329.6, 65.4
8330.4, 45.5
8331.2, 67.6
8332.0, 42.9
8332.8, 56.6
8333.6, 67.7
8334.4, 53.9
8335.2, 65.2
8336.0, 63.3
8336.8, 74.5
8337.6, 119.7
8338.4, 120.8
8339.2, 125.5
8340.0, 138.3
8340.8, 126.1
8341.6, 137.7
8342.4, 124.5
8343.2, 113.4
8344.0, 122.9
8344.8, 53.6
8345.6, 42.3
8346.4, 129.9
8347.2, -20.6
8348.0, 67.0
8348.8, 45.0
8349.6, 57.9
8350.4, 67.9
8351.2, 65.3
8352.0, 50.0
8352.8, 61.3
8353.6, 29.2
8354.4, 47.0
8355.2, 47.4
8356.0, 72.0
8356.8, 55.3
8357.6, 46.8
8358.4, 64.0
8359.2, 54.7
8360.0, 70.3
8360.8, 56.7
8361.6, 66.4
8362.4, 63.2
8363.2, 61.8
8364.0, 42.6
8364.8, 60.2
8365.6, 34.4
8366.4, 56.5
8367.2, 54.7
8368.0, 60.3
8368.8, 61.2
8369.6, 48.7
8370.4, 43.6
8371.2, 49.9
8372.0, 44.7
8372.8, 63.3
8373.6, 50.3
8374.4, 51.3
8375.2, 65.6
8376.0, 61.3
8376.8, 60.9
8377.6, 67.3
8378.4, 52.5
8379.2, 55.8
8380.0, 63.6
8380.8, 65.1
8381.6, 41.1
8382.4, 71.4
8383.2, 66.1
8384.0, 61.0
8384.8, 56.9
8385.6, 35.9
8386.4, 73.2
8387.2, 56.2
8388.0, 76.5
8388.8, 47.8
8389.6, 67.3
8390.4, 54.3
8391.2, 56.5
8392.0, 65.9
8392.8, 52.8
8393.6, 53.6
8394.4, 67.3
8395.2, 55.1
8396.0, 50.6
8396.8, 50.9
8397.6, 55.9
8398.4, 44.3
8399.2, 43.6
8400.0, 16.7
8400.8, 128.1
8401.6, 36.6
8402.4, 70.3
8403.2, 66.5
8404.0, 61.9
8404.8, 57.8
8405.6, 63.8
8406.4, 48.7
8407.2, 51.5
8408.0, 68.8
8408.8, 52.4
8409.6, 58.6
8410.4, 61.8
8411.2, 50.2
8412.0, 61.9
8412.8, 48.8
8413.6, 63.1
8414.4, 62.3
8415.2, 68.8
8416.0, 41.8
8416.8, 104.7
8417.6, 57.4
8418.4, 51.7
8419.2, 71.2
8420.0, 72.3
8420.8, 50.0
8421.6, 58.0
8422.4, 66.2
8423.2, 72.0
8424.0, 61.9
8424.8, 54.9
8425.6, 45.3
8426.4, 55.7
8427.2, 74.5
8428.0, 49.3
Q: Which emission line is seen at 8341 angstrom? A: [N II]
